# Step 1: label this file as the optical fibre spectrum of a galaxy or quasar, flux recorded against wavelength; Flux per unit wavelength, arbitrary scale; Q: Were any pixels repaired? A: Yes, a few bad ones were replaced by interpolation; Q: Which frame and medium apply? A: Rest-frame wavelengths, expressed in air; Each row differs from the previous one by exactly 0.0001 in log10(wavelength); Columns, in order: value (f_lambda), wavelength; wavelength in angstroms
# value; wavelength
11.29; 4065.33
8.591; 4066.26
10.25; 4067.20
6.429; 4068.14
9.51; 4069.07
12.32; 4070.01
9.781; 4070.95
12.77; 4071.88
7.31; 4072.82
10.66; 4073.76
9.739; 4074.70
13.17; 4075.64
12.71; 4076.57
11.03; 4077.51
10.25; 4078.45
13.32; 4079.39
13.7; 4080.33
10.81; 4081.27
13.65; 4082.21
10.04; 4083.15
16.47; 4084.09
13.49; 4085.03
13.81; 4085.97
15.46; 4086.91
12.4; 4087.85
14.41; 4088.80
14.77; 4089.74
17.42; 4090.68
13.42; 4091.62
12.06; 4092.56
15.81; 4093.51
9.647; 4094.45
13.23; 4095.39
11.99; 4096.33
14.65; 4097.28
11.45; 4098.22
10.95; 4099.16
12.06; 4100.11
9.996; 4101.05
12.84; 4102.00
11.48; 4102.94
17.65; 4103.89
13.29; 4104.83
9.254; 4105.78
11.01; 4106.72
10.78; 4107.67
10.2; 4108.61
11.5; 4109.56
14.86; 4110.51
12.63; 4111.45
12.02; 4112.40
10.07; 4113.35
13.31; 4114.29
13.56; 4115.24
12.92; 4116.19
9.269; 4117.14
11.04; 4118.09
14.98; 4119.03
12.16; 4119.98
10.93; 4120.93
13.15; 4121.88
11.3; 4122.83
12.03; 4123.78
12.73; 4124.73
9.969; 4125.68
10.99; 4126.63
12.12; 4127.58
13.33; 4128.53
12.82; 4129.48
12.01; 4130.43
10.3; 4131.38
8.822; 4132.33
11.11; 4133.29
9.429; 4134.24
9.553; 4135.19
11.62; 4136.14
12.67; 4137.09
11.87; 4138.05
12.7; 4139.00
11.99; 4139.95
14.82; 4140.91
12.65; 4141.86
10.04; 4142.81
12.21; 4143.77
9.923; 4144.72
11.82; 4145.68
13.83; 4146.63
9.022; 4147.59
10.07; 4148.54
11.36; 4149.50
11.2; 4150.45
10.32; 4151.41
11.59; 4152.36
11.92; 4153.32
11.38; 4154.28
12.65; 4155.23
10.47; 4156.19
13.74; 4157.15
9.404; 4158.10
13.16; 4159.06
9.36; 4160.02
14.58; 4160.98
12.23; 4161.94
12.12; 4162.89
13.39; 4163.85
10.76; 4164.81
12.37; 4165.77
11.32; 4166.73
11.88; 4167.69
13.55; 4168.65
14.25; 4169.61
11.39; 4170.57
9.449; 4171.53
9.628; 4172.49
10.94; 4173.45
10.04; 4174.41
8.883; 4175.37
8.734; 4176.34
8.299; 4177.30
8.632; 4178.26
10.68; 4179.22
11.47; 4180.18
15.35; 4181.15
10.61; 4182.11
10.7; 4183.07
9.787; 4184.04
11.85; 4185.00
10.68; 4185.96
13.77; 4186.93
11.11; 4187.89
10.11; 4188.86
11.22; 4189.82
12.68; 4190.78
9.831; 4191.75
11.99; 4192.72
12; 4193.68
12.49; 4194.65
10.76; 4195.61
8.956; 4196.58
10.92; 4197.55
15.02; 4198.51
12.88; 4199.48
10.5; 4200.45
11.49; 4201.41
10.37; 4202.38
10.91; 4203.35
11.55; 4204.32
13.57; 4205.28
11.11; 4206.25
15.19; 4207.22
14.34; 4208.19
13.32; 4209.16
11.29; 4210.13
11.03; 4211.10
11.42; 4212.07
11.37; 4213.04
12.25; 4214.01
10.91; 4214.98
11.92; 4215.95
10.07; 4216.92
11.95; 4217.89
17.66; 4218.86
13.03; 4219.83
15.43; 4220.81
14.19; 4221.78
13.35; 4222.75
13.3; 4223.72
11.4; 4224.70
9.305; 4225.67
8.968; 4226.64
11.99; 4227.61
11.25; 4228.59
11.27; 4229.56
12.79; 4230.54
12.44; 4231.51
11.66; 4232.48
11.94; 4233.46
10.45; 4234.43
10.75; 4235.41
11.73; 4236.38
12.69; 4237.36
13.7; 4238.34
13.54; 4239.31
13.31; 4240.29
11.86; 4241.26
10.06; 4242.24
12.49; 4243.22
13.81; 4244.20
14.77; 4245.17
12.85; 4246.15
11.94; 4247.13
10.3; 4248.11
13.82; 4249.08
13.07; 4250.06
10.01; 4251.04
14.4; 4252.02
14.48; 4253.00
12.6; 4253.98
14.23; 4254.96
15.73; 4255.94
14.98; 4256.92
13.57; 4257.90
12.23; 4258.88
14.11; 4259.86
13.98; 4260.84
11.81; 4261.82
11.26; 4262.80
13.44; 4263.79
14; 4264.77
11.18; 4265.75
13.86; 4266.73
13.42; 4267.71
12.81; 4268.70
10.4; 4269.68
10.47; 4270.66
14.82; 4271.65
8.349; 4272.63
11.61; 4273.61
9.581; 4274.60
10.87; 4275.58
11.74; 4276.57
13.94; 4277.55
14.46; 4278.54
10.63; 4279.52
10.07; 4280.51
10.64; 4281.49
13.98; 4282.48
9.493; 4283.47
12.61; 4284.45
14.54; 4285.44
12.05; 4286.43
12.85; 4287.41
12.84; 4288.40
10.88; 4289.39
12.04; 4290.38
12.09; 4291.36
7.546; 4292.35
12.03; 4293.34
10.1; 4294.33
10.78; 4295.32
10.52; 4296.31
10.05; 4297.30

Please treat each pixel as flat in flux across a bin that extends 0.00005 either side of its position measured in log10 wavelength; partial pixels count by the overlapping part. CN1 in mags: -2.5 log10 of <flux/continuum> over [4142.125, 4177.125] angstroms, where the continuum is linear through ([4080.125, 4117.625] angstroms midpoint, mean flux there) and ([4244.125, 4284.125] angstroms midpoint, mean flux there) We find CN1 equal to 0.12 mag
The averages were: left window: 12.7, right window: 12.5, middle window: 11.3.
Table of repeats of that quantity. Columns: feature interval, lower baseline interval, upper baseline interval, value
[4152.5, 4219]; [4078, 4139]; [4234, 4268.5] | 0.092 mag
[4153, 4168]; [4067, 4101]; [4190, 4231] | 0.018 mag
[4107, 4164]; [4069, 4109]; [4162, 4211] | 0.021 mag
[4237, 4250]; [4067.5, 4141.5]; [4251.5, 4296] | -0.041 mag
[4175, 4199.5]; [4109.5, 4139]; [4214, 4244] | 0.087 mag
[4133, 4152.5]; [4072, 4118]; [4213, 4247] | 0.087 mag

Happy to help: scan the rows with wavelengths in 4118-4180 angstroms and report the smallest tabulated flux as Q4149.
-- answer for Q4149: 8.299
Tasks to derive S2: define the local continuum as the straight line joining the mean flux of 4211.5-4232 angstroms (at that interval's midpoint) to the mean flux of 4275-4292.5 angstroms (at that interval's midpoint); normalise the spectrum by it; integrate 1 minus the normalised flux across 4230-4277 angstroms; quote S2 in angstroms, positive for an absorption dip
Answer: -1.7 angstroms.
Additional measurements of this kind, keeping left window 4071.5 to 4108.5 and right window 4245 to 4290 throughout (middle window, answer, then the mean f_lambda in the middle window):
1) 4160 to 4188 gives 2.7 angstroms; 11.3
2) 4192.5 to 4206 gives 0.9 angstroms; 11.7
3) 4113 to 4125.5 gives 0.4 angstroms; 12.1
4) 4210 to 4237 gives 1.1 angstroms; 12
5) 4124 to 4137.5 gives 1.4 angstroms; 11.3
